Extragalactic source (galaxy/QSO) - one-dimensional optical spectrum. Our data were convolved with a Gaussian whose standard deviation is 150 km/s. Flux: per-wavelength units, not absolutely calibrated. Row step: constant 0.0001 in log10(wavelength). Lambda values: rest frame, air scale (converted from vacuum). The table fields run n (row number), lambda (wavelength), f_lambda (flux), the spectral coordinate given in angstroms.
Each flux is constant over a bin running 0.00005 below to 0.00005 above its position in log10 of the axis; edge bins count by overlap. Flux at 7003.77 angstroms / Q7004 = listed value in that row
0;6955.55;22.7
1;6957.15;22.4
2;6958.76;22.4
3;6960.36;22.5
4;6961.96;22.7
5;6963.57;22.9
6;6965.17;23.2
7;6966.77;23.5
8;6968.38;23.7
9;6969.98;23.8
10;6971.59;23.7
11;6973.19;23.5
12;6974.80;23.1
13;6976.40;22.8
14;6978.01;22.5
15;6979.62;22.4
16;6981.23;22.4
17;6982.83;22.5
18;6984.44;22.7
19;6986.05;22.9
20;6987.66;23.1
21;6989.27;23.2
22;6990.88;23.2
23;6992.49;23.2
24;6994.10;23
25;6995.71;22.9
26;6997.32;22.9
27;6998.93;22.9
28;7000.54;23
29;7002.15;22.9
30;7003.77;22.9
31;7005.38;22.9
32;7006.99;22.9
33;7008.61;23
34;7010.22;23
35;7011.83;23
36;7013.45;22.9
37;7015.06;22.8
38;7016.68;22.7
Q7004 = 22.9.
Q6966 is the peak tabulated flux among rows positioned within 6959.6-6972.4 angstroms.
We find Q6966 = 23.8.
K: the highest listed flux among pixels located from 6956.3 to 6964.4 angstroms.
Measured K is 22.9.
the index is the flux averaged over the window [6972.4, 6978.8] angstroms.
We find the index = 23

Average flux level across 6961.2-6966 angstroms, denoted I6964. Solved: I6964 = 22.9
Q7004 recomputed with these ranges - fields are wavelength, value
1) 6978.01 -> 22.5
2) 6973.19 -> 23.5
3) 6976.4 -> 22.8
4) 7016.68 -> 22.7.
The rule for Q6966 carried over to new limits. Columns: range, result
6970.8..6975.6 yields 23.7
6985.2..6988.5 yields 23.1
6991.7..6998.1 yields 23.2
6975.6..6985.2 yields 22.8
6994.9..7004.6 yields 23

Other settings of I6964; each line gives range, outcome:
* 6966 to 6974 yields 23.6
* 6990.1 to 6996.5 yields 23.1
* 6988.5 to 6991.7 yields 23.2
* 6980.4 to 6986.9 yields 22.6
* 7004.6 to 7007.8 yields 22.9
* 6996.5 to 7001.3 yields 23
